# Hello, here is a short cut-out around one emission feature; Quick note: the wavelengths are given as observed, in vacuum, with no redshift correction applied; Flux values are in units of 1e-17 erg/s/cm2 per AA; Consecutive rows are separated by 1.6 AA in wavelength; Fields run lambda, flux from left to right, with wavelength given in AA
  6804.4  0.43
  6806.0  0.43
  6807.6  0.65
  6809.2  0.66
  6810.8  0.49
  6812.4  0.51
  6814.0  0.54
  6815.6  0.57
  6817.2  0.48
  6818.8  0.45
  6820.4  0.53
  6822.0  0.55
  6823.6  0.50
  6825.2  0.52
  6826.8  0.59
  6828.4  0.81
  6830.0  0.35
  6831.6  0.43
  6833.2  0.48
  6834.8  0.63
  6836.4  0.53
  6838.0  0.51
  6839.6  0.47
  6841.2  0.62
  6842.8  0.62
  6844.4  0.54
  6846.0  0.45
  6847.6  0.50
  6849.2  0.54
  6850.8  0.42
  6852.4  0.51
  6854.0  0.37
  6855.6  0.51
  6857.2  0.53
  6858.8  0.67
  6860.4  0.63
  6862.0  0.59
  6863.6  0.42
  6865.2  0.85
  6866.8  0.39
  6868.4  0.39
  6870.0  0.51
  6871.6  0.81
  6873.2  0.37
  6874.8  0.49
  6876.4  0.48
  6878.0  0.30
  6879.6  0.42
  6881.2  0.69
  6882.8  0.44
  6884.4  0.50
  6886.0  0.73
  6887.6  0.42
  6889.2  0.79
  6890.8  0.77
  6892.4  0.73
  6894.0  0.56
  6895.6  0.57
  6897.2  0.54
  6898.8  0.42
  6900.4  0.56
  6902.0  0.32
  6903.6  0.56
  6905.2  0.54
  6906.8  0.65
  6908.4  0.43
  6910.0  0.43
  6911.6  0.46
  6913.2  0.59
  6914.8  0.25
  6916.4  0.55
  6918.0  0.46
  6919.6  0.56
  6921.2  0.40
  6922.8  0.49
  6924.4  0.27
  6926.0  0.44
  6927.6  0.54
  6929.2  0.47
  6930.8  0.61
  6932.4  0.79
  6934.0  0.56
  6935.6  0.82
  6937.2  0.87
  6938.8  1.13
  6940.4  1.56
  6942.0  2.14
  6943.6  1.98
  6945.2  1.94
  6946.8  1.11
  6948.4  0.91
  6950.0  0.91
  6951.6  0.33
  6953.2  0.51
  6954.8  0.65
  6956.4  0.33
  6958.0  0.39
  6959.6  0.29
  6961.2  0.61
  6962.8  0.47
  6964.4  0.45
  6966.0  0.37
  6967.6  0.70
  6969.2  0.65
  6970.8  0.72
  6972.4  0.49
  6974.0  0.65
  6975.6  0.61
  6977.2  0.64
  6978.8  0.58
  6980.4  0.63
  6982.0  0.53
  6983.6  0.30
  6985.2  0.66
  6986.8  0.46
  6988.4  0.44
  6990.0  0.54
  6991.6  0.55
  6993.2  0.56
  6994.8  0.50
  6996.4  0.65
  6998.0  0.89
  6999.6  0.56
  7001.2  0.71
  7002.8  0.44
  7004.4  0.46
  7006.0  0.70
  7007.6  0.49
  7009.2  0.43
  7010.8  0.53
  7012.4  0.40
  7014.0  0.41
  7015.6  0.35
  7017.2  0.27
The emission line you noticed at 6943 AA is H-gamma 4340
